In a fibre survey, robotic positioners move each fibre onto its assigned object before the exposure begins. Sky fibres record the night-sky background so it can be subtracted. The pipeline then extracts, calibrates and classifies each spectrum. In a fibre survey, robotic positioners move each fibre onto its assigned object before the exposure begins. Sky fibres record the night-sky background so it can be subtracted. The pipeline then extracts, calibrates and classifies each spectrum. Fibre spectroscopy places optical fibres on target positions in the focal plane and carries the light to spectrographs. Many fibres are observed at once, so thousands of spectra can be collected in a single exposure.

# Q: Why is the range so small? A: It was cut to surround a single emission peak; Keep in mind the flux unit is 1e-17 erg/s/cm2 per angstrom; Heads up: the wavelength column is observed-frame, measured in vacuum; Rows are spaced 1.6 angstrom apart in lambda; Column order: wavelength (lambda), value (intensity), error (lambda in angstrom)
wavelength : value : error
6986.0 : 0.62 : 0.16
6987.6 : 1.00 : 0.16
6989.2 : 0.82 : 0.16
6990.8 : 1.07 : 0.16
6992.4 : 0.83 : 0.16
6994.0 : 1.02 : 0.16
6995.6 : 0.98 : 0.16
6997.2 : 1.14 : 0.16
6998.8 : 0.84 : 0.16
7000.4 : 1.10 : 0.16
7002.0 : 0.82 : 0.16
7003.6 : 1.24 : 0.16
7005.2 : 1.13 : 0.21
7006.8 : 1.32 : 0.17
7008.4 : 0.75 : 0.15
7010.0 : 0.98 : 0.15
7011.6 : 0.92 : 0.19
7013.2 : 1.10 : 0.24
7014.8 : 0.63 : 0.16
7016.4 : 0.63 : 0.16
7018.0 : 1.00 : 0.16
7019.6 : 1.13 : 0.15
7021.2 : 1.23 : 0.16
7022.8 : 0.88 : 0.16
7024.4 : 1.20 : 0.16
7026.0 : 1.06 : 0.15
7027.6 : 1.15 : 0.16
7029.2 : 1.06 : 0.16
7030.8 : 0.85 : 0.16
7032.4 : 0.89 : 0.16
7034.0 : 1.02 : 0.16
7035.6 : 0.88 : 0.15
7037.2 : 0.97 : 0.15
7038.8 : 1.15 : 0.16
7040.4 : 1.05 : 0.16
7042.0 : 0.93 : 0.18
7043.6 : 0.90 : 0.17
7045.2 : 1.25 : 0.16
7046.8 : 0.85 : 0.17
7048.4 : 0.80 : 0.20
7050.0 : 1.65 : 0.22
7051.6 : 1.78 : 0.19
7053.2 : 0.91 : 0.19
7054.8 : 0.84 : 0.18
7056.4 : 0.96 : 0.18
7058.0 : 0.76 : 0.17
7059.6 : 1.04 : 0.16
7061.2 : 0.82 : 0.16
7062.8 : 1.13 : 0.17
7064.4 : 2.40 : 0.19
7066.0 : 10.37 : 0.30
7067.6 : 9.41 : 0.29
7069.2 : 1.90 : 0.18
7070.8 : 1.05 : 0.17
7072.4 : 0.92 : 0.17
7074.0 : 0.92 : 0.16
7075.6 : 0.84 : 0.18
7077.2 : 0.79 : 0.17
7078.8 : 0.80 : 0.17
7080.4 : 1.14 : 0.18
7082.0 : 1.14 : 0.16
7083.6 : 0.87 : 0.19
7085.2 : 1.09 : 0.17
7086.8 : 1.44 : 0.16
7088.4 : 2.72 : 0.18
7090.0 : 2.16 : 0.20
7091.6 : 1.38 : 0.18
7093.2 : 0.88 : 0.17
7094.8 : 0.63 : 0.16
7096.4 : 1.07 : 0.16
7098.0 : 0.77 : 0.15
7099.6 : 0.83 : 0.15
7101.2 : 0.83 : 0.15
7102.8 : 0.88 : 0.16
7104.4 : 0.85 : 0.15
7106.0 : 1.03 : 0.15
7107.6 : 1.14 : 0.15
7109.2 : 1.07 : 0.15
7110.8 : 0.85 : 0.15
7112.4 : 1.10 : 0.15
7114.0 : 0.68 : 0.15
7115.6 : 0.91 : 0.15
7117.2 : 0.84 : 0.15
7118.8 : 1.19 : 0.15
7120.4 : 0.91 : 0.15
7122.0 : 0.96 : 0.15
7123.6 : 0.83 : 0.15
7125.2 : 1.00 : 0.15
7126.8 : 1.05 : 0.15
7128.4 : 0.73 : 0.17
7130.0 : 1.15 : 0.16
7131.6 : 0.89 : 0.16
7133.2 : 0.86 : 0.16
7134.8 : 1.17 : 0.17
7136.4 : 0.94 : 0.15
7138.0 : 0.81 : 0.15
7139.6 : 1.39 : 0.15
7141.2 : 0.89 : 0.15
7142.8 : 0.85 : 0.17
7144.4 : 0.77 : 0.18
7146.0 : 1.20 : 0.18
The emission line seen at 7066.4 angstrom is Halpha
